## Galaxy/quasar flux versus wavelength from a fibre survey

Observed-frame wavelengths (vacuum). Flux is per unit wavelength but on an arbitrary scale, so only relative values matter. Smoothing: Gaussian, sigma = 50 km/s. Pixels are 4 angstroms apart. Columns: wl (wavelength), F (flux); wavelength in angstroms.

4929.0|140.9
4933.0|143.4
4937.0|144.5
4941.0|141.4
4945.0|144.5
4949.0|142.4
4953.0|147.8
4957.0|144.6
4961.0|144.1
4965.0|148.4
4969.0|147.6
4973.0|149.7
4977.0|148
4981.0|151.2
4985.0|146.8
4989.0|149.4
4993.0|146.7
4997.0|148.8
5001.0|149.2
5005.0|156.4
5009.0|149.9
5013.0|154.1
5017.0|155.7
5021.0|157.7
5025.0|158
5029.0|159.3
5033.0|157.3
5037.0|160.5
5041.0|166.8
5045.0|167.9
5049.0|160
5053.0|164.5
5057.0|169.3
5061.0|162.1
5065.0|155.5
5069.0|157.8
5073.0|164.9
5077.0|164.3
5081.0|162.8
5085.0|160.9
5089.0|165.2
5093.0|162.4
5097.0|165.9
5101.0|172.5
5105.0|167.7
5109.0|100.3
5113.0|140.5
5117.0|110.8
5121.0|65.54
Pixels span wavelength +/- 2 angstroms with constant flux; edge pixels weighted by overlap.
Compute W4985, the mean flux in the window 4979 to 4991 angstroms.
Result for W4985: 149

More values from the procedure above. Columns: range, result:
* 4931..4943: 143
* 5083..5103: 165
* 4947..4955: 145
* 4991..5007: 150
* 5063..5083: 161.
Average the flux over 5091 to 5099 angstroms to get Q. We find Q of 164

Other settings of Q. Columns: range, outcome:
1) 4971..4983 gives 150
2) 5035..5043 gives 164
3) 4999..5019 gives 153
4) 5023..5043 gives 160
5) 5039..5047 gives 167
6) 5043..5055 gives 164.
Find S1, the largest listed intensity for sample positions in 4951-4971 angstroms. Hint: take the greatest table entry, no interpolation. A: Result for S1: 148.4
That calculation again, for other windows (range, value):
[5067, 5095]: 165.2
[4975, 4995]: 151.2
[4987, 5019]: 156.4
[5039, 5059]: 169.3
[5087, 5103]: 172.5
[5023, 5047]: 167.9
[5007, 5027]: 158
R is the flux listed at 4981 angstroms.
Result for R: 151.2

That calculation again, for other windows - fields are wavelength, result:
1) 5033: 157.3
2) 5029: 159.3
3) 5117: 110.8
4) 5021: 157.7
